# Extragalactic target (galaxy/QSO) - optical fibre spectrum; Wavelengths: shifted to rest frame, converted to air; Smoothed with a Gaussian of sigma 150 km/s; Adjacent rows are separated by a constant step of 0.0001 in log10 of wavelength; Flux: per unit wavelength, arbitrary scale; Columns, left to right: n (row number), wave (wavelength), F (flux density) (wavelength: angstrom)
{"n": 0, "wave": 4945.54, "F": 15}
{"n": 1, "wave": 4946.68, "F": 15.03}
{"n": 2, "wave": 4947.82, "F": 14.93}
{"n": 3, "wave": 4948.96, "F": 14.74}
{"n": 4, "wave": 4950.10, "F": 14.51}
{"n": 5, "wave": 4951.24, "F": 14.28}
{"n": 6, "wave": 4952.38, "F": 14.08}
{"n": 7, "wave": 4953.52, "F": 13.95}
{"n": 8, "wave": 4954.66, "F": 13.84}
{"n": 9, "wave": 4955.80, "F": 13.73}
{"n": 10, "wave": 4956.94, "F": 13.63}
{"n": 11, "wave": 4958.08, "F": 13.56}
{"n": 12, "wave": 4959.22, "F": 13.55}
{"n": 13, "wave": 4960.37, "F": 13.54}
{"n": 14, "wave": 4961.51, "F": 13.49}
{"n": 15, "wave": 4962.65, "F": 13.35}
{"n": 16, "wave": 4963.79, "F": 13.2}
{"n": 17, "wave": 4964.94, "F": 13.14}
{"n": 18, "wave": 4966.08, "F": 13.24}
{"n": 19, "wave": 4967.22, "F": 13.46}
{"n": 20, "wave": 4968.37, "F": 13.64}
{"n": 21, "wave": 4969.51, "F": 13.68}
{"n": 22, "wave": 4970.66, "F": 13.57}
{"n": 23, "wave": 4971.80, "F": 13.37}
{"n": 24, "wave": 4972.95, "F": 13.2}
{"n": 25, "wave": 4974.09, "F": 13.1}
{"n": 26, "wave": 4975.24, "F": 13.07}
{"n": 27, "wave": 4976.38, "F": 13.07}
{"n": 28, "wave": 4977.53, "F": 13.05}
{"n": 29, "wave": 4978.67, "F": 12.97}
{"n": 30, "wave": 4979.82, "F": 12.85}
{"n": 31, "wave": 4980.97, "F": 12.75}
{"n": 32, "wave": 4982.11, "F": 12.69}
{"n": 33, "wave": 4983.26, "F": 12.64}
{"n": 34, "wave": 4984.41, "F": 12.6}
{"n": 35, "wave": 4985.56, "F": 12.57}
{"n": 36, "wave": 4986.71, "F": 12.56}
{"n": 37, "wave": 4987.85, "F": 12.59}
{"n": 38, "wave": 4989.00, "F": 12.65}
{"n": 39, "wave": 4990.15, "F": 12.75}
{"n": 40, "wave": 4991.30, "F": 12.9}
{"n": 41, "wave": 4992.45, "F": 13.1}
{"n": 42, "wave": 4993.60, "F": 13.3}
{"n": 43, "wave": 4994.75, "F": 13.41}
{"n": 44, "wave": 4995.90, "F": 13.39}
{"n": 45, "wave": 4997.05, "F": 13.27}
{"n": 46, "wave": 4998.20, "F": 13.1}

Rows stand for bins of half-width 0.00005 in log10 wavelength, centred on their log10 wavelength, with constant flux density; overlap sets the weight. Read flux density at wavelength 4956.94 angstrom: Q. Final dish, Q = 13.63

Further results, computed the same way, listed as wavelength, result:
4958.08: 13.56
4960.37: 13.54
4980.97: 12.75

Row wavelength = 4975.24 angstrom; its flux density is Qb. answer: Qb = 13.07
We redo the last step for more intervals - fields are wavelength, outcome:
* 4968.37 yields 13.64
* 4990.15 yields 12.75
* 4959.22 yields 13.55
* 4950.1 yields 14.51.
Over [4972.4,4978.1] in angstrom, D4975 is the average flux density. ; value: 13.1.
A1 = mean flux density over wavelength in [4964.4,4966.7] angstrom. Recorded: 13.2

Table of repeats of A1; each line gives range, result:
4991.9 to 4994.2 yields 13.2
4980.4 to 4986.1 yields 12.6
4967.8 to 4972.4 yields 13.6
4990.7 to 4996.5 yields 13.2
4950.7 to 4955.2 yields 14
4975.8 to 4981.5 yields 12.9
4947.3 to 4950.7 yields 14.7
